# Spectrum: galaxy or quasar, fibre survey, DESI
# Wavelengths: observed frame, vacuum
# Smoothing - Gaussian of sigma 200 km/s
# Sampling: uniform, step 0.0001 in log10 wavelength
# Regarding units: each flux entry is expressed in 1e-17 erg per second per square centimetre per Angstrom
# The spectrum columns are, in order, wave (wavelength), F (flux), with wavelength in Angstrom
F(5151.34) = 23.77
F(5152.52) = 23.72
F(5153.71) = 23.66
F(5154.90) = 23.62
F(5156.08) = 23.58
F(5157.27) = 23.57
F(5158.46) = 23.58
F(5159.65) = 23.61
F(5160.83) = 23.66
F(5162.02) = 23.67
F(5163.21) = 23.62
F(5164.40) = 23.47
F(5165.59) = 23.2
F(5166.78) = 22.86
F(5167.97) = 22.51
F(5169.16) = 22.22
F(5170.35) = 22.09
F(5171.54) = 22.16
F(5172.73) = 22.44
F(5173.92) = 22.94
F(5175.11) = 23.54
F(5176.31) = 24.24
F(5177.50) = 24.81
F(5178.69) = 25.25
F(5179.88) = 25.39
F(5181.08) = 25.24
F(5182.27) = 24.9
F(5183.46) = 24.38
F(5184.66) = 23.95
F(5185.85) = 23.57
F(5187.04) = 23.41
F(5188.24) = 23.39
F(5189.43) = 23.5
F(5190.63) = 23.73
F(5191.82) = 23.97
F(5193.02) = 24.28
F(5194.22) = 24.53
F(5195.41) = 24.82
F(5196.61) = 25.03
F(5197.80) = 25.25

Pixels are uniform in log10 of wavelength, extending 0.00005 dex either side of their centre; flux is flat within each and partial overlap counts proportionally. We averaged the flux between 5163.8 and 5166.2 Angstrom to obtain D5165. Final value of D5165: 23.3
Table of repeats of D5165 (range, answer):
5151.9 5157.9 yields 23.6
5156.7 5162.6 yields 23.6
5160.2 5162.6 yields 23.7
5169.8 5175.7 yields 22.7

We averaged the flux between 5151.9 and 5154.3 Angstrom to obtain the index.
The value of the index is 23.7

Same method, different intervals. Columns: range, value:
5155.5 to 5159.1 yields 23.5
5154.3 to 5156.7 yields 23.6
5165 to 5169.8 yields 22.7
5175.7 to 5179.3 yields 24.8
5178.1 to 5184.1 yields 25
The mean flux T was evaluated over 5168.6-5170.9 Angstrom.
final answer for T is 22.2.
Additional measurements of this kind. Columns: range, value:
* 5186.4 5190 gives 23.5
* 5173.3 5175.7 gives 23.3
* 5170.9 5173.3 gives 22.3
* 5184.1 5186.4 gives 23.8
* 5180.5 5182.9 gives 25.1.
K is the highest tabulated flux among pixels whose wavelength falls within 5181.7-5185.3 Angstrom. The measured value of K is 24.9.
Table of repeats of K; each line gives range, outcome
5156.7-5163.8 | 23.67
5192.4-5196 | 24.82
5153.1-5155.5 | 23.66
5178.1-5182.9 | 25.39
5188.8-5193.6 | 24.28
